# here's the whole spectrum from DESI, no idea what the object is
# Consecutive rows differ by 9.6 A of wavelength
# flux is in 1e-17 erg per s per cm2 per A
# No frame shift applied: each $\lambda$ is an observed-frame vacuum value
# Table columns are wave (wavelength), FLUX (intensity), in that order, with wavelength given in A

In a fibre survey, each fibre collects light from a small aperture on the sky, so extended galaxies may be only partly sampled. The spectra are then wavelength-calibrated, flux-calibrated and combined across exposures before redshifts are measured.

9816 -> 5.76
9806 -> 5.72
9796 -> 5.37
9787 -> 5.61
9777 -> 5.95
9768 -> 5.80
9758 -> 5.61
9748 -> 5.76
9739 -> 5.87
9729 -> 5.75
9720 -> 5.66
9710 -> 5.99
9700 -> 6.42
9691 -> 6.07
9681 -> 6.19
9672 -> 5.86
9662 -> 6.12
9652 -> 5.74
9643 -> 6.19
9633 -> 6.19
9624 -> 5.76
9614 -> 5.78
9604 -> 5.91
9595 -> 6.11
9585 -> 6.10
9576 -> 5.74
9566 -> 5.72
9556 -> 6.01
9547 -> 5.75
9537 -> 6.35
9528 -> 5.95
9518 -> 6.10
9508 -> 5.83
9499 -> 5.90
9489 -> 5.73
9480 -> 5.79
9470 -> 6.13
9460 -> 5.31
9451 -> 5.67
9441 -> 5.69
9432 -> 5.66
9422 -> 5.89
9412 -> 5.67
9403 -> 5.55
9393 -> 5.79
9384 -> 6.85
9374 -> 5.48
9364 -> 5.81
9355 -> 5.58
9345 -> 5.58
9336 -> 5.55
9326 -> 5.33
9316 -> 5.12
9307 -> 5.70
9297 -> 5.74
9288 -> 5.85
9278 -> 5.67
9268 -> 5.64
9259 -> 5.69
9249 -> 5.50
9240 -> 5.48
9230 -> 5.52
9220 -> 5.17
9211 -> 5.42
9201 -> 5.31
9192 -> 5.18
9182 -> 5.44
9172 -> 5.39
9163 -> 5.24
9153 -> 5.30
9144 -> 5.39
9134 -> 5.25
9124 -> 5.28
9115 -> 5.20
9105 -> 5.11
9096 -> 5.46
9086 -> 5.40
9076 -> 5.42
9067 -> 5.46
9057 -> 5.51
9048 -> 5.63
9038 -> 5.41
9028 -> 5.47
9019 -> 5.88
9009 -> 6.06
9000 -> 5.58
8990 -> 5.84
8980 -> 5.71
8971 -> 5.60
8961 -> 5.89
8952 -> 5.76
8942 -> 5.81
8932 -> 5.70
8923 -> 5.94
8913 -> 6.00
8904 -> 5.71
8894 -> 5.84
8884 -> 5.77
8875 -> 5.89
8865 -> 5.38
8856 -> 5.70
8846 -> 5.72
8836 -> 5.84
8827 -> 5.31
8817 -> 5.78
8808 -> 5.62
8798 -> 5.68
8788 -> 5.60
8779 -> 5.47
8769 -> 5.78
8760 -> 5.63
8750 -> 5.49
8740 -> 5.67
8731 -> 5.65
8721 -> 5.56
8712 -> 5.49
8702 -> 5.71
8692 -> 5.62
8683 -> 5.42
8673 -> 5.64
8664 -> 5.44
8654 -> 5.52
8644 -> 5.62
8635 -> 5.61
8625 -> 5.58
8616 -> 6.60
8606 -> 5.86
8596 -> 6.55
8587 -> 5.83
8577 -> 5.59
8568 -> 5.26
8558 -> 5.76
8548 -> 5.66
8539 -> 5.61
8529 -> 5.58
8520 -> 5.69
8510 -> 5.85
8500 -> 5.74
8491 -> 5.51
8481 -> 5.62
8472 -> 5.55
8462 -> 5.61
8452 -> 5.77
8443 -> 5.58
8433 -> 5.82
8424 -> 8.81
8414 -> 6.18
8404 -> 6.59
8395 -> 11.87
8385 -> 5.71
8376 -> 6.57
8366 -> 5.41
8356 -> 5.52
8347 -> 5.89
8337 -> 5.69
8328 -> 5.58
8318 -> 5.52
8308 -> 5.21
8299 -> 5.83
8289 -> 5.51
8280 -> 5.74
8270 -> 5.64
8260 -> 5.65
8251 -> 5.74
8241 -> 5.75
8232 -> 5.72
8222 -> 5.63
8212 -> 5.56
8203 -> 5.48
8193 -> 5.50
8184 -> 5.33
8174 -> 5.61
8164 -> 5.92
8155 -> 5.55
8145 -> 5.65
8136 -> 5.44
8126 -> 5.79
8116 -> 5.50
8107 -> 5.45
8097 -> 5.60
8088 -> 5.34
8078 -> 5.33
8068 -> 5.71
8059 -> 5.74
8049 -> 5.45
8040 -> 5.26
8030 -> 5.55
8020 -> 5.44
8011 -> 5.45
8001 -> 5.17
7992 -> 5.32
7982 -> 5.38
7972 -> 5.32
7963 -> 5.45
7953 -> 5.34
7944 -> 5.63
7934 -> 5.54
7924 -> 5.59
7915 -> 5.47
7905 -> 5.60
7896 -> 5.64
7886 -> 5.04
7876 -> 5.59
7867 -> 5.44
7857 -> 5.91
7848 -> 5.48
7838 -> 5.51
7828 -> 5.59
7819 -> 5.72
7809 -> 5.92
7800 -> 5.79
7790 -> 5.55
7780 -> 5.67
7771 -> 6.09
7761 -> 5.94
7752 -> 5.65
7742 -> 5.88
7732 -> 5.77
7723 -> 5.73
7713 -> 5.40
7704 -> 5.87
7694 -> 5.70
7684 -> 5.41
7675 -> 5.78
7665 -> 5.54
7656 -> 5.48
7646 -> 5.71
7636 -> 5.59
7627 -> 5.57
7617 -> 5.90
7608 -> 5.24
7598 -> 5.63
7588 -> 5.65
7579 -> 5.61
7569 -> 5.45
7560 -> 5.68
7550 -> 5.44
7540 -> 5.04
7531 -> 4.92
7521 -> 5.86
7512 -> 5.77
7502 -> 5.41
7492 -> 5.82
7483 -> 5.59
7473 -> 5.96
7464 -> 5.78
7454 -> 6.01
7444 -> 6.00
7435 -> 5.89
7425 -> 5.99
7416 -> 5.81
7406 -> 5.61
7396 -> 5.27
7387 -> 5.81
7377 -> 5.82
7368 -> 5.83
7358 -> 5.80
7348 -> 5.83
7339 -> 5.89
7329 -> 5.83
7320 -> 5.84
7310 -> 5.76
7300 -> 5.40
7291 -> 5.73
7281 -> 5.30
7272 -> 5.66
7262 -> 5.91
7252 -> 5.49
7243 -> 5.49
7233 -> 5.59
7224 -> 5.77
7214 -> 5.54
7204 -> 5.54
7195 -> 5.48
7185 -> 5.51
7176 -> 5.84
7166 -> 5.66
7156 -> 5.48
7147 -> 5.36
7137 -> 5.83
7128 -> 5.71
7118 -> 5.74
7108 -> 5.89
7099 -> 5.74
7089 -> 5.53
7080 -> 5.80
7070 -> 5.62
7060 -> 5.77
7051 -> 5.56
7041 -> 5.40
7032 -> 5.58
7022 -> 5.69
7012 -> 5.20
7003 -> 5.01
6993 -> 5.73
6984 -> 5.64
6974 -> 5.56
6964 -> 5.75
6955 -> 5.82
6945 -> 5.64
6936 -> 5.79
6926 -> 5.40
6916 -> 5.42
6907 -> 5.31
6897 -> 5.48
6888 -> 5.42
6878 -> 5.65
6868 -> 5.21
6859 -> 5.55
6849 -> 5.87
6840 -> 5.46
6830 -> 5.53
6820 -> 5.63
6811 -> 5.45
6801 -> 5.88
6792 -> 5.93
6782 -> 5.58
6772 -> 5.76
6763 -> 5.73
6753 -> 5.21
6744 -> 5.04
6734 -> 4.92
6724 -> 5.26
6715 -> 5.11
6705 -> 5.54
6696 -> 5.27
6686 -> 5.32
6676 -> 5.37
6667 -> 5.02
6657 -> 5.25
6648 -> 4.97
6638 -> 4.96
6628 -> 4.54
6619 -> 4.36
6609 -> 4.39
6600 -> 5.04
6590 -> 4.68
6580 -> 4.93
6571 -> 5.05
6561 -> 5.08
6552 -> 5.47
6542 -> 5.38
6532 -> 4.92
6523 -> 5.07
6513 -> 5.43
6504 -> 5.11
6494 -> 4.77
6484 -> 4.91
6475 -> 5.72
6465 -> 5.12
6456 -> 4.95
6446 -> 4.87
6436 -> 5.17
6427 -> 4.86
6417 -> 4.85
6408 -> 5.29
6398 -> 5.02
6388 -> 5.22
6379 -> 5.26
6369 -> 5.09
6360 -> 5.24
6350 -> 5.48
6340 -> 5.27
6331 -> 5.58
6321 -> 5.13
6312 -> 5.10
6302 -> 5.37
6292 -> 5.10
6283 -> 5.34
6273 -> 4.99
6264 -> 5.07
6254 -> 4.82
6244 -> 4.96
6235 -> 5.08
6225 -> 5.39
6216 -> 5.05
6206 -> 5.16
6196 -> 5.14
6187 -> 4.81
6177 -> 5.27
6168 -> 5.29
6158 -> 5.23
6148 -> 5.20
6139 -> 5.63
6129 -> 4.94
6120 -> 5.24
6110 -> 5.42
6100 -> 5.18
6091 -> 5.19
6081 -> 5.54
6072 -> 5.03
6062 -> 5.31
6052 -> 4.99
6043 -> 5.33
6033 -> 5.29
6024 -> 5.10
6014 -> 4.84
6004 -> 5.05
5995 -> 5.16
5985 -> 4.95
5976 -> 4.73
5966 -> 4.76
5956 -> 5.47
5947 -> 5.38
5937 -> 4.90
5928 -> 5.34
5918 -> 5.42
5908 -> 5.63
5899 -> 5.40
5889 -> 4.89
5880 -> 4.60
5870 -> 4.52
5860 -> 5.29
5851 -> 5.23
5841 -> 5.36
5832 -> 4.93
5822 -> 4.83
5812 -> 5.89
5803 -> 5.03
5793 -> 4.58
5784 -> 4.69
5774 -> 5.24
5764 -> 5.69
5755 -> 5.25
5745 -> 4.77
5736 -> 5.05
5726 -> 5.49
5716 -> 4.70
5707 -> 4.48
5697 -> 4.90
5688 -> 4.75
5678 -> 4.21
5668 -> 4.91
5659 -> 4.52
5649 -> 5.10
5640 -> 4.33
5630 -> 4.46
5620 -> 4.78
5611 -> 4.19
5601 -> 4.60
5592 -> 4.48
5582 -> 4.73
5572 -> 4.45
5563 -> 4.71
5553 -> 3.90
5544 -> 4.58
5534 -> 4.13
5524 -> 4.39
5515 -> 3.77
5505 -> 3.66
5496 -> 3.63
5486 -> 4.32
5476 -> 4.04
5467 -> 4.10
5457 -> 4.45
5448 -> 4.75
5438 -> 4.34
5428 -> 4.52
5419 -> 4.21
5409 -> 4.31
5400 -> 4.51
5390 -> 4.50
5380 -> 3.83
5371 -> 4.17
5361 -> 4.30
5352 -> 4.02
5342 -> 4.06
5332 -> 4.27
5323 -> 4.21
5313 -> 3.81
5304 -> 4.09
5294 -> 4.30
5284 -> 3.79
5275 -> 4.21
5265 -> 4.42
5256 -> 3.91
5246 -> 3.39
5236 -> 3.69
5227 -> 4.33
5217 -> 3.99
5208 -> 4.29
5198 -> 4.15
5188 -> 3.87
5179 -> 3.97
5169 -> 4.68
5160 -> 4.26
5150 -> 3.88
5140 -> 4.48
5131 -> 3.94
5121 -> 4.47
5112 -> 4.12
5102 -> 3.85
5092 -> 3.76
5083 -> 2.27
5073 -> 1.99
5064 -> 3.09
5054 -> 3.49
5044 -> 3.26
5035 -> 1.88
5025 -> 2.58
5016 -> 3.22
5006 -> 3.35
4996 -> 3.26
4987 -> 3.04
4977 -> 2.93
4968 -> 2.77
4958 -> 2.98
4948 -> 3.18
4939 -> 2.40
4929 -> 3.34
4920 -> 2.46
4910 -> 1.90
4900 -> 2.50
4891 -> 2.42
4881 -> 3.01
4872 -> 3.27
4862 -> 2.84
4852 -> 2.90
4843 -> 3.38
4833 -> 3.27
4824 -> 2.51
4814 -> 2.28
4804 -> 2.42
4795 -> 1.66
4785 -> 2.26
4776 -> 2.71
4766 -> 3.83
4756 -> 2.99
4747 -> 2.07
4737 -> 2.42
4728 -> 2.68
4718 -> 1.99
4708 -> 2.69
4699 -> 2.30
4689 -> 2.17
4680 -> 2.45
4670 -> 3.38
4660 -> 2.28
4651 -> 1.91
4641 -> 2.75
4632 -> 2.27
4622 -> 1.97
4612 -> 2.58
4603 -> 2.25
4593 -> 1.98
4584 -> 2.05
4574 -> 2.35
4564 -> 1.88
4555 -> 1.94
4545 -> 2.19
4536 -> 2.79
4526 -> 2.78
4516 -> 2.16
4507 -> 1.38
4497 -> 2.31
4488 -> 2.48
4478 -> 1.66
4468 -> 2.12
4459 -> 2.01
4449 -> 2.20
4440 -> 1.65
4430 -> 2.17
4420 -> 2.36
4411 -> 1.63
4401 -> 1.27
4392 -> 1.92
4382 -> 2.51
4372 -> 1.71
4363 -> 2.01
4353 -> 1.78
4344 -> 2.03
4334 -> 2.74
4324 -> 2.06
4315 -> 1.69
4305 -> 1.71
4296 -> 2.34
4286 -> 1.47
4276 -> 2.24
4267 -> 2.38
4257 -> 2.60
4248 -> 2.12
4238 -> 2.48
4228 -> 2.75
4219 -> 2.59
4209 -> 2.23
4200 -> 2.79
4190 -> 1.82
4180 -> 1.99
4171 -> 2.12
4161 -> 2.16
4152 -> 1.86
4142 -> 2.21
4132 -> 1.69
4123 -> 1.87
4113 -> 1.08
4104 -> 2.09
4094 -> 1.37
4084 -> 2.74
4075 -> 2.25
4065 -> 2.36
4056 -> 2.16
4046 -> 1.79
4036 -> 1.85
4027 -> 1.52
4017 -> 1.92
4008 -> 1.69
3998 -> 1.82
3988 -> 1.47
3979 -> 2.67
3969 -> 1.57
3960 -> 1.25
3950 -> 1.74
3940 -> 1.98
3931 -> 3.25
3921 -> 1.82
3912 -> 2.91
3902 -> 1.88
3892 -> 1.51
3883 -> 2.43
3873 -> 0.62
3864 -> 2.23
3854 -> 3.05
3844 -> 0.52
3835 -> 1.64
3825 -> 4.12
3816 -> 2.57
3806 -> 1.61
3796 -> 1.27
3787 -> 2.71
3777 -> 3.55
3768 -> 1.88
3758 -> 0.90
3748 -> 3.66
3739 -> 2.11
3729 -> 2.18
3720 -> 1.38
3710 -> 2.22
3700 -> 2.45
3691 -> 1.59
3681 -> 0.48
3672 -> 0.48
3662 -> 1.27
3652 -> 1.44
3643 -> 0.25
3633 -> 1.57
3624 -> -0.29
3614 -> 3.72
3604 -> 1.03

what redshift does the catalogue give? 0.279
